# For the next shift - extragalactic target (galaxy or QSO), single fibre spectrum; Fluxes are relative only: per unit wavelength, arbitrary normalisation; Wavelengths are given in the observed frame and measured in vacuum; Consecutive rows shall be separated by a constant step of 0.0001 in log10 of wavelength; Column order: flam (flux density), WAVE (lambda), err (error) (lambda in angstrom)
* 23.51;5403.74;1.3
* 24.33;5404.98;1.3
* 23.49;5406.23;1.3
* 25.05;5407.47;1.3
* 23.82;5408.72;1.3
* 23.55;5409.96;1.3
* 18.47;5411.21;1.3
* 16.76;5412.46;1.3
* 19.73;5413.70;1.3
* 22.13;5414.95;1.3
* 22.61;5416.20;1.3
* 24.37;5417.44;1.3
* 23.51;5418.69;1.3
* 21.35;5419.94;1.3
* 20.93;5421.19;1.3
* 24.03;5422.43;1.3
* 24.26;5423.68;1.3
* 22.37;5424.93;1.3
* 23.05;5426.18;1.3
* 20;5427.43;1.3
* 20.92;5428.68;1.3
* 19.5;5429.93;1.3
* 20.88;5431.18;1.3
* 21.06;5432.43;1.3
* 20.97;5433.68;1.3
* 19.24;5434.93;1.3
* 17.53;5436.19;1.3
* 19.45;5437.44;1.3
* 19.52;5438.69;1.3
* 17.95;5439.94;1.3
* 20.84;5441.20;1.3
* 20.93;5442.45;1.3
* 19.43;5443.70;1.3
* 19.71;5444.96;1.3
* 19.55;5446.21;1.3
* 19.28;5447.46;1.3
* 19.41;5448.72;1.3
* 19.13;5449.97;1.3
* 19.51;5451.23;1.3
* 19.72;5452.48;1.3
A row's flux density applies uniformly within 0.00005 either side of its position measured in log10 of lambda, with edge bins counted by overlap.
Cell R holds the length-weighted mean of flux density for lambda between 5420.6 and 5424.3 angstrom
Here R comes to 23.1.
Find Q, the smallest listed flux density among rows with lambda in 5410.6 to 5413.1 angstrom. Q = 16.76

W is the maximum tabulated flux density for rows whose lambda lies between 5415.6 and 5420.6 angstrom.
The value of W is 24.37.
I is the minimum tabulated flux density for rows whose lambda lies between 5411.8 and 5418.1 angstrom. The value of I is 16.76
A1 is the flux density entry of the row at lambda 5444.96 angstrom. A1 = 19.71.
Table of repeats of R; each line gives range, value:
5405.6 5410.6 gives 23.9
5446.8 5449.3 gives 19.3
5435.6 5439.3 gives 18.9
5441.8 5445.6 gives 20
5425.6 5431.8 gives 20.9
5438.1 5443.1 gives 19.8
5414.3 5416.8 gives 22.3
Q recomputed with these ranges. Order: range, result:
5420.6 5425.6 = 20.93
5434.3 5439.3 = 17.53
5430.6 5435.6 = 19.24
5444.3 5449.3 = 19.28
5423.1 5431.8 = 19.5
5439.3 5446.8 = 17.95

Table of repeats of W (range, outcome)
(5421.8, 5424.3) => 24.26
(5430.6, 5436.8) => 21.06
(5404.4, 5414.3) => 25.05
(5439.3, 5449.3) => 20.93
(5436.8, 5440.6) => 19.52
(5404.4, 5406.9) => 24.33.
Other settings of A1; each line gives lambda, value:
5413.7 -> 19.73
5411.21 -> 18.47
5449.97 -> 19.13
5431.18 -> 20.88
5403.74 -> 23.51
